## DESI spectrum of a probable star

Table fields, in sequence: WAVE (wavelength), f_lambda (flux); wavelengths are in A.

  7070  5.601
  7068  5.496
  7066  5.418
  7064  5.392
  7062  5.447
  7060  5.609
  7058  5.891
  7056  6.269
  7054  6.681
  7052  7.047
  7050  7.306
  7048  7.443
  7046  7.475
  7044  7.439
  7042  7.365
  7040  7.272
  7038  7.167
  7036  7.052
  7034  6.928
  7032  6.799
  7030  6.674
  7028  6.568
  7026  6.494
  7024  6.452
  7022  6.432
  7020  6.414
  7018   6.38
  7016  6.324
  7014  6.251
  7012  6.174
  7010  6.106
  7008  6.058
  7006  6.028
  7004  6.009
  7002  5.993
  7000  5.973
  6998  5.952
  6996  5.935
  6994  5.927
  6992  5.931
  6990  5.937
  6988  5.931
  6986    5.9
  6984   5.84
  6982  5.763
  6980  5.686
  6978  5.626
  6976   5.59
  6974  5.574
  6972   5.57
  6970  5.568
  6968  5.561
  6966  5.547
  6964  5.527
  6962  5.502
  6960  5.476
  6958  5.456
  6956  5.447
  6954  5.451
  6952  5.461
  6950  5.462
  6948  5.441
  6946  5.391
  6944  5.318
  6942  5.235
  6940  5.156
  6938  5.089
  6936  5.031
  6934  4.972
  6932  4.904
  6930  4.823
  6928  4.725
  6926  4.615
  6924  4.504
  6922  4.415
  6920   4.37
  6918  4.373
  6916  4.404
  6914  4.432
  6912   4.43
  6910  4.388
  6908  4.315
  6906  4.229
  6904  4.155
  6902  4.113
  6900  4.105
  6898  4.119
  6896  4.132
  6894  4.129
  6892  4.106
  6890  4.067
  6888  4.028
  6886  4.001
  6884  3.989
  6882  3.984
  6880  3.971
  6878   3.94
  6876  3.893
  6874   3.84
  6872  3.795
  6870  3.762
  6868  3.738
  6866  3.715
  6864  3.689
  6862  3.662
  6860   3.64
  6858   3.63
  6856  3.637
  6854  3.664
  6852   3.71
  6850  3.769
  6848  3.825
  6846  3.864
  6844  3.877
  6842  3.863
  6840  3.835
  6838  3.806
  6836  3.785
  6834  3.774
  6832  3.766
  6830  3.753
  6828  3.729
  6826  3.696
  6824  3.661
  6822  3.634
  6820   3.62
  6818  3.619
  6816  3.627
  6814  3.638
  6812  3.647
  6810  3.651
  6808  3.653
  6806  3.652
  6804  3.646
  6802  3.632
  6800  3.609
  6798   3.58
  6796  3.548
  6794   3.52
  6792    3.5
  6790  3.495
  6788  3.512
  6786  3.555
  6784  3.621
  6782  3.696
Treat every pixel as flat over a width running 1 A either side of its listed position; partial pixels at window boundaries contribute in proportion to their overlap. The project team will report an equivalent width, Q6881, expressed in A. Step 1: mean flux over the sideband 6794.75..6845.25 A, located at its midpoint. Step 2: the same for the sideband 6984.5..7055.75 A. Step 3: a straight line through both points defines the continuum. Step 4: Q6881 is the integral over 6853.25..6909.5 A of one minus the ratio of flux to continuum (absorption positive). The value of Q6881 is 7.6 A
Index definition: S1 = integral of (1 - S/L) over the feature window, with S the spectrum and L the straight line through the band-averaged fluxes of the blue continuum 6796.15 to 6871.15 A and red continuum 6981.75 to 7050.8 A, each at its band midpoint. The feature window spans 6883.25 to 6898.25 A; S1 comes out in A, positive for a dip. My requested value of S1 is 1.6 A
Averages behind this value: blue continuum 3.7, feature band 4.07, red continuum 6.45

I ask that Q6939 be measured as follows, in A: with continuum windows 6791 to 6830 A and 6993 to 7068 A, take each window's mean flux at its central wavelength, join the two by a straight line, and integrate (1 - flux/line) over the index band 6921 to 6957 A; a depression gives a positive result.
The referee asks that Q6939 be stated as 1.27 A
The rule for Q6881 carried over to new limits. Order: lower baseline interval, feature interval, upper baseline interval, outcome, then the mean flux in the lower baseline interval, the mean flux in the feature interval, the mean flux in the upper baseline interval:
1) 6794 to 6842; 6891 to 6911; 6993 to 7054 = 2.77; 3.68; 4.18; 6.58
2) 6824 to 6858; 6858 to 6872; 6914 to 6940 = 1.12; 3.76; 3.7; 4.69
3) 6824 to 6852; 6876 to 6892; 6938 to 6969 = 1.58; 3.79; 4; 5.42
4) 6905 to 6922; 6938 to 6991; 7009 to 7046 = -1.36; 4.37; 5.55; 6.7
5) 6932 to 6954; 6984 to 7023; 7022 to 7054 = 1.74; 5.25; 6.08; 7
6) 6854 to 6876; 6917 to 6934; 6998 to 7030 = 0.48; 3.72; 4.61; 6.25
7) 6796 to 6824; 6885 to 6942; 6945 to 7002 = 5.52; 3.63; 4.45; 5.66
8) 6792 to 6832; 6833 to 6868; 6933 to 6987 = 3.06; 3.64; 3.75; 5.47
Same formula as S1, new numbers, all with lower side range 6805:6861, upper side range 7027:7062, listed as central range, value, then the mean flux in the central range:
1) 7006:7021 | 0.4 A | 6.23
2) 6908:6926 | 1.9 A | 4.42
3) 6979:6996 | 0.4 A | 5.87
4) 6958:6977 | 0.5 A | 5.54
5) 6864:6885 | 2.3 A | 3.85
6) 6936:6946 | 0.2 A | 5.2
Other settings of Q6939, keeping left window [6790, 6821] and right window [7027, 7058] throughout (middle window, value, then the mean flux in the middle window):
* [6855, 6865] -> 1.7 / 3.65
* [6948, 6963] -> 0.7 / 5.46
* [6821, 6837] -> 0.9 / 3.72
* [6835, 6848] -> 0.9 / 3.84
